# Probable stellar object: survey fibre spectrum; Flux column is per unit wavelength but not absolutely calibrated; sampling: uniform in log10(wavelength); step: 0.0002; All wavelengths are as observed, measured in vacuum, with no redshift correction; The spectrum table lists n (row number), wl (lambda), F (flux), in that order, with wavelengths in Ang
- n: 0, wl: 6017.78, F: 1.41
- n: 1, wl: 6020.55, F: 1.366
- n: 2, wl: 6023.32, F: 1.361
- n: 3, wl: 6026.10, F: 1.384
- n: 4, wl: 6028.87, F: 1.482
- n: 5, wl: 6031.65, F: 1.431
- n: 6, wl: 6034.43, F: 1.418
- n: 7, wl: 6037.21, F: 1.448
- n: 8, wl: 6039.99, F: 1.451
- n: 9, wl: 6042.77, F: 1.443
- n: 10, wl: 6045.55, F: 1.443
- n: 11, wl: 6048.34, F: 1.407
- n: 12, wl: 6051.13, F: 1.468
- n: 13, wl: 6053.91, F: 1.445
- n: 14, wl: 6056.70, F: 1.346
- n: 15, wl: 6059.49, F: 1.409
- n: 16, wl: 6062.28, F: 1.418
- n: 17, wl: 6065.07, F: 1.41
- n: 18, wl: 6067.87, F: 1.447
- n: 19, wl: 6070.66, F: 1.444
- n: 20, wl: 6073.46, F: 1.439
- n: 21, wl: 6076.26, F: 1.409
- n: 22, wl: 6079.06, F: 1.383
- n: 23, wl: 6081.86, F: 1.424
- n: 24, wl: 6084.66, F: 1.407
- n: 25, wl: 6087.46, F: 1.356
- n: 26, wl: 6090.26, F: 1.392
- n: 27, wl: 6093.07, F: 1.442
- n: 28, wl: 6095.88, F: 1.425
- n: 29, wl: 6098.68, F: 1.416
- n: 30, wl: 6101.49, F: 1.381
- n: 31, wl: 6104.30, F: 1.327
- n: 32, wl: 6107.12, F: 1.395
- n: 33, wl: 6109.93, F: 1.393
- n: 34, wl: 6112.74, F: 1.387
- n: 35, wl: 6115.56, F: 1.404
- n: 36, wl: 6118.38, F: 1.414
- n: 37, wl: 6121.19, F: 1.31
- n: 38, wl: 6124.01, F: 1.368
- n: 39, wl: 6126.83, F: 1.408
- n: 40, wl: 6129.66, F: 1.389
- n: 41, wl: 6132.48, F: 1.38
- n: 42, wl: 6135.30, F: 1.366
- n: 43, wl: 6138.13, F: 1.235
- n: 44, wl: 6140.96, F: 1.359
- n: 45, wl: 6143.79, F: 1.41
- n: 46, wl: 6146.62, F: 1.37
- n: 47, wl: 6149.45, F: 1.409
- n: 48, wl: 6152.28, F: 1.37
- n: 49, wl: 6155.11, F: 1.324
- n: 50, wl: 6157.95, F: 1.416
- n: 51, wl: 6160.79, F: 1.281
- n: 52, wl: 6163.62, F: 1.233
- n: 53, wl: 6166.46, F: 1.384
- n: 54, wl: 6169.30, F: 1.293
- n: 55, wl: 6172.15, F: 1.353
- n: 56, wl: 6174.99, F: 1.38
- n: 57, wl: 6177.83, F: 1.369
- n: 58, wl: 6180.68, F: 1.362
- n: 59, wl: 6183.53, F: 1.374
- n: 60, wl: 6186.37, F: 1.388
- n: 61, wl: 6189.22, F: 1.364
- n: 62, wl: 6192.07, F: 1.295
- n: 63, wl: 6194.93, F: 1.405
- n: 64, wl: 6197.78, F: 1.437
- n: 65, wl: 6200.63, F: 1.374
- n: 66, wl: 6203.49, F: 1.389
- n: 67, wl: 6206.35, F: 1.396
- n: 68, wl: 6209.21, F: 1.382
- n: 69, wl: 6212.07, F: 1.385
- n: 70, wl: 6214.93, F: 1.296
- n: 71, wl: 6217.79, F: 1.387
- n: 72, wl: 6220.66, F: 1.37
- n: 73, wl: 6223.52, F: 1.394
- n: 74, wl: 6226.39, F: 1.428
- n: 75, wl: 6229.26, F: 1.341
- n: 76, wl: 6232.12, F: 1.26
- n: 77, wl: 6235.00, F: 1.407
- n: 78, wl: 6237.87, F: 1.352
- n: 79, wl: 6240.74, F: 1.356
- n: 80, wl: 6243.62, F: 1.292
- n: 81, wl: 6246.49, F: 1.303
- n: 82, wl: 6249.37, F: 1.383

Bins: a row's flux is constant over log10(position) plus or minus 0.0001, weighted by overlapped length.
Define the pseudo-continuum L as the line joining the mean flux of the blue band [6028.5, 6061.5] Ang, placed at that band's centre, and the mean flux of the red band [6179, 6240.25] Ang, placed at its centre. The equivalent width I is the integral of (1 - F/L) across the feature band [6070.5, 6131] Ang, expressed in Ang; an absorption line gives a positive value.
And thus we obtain 0.7 Ang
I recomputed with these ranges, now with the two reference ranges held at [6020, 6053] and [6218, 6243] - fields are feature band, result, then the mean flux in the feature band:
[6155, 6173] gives 0.76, 1.32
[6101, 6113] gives 0.24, 1.38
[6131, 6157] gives 0.59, 1.36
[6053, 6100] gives 0.05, 1.41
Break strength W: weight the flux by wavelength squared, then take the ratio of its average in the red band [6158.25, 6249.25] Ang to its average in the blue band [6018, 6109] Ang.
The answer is 1.0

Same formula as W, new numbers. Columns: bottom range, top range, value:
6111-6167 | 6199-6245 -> 1.03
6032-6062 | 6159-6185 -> 0.98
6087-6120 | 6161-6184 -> 0.98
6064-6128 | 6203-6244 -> 1.02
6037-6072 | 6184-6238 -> 1.01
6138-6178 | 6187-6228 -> 1.04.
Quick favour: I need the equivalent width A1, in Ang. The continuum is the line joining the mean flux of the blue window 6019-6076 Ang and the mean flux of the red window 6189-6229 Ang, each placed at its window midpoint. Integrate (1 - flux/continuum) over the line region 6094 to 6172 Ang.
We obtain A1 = 1.9 Ang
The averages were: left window 1.42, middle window 1.36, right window 1.38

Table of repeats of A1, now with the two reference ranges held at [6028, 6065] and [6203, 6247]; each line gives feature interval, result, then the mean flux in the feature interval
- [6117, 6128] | 0.20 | 1.38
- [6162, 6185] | 0.61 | 1.34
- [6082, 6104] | 0.18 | 1.4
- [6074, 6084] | 0.06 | 1.41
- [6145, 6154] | 0.05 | 1.38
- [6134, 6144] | 0.42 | 1.33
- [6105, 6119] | 0.10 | 1.39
